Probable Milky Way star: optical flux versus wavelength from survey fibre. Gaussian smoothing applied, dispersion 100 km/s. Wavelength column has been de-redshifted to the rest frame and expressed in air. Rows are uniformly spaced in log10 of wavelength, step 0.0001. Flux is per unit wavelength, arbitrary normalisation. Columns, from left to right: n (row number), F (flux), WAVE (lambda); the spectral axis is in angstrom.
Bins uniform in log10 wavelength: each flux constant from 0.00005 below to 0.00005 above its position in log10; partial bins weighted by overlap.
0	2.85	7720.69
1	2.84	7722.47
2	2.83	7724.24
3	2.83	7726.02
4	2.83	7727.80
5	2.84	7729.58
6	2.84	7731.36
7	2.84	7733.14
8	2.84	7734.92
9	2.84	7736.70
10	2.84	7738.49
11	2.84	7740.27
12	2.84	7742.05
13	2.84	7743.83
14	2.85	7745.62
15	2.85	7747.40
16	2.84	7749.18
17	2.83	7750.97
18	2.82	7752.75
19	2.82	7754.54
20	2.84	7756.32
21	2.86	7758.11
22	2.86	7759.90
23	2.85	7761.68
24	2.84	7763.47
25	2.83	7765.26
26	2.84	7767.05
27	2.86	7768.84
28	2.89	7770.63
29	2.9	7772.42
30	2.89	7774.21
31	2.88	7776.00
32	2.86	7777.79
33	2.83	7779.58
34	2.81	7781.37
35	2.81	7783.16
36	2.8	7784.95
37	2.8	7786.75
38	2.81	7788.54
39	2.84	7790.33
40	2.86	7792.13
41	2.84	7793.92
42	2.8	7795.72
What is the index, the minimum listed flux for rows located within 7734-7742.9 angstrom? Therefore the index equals 2.84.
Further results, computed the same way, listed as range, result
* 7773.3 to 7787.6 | 2.8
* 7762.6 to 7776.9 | 2.83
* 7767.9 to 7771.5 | 2.86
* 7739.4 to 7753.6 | 2.82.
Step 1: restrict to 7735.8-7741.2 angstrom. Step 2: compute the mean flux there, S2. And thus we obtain 2.84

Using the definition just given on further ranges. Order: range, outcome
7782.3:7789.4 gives 2.8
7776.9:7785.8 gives 2.82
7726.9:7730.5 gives 2.83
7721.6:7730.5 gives 2.84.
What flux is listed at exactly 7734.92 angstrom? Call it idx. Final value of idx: 2.84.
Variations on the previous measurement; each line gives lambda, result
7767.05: 2.84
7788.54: 2.81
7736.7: 2.84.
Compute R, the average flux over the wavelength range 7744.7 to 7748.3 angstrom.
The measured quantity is 2.85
